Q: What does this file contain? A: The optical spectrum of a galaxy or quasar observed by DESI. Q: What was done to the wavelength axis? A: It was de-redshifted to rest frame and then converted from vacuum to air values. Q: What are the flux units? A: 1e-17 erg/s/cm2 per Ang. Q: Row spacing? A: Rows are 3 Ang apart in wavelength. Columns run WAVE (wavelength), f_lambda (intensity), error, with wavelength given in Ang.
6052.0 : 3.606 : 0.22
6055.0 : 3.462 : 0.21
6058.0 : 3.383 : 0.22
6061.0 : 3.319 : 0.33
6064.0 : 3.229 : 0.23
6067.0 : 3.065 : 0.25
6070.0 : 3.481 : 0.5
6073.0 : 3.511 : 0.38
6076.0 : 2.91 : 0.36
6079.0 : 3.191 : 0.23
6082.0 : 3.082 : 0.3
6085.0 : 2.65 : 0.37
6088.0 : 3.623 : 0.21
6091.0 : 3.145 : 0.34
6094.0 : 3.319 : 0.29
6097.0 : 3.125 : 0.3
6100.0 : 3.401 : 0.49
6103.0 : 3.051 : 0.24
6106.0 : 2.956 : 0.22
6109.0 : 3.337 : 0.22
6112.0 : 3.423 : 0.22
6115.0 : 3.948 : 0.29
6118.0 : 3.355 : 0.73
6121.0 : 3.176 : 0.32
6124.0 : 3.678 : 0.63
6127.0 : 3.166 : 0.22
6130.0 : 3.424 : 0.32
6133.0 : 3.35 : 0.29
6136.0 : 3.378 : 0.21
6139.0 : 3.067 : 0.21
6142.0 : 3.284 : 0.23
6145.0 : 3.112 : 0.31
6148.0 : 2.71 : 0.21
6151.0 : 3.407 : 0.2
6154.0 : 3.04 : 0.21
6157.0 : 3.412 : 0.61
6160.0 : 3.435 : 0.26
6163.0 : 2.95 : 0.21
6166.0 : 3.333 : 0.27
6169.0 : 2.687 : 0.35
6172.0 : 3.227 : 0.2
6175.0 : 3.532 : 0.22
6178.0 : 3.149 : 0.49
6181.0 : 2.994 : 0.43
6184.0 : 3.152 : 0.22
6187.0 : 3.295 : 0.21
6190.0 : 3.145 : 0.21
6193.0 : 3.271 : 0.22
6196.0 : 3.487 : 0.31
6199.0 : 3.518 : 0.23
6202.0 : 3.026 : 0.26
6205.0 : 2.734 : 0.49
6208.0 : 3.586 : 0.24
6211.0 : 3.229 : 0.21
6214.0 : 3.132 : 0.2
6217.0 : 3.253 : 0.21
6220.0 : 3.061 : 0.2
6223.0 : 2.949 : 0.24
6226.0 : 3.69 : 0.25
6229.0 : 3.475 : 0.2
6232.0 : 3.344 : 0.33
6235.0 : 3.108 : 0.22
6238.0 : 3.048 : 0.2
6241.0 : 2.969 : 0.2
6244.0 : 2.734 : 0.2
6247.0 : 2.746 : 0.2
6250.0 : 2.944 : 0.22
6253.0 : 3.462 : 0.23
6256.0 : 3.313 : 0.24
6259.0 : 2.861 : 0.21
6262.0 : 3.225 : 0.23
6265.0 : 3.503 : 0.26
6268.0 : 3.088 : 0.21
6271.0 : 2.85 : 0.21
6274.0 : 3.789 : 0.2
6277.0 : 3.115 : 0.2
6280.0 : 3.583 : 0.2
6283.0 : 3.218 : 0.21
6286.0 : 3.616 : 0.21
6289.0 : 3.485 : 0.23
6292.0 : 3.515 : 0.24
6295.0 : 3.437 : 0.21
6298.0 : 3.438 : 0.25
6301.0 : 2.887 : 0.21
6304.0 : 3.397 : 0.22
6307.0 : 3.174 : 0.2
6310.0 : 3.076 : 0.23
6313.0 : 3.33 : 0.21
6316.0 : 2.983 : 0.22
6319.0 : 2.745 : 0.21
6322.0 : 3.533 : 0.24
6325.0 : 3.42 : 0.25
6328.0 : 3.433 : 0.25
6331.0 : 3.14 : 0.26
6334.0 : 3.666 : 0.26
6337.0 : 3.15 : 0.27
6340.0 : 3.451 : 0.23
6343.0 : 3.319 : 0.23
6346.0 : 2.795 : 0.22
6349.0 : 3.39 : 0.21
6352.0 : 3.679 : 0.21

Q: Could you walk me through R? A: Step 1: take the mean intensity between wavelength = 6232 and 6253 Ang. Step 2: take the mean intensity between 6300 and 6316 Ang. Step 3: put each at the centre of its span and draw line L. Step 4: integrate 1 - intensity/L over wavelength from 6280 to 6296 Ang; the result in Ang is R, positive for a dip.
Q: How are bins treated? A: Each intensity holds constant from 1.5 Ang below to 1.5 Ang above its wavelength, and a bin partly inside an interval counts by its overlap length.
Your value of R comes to -1.8 Ang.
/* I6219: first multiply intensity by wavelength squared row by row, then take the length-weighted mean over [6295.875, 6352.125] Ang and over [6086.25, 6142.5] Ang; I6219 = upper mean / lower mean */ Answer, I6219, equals 1.05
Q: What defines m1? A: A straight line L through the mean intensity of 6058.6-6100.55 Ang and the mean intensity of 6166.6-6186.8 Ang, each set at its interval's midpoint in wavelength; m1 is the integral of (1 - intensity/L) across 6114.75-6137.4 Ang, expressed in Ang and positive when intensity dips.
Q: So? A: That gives -1.6 Ang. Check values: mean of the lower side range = 3.22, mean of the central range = 3.41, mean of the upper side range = 3.14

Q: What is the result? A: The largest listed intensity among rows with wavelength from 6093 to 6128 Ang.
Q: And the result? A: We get 3.948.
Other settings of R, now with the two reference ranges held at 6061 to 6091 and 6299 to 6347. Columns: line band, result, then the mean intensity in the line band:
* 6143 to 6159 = 0.3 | 3.15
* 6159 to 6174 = 0.4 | 3.13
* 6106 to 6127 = -1.5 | 3.43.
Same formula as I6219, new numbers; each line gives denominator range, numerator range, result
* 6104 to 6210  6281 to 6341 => 1.07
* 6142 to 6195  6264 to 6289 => 1.09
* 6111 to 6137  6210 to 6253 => 0.94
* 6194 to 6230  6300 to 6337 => 1.03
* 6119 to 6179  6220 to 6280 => 1.02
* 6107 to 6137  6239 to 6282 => 0.97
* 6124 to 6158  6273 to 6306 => 1.10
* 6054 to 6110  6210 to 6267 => 1.03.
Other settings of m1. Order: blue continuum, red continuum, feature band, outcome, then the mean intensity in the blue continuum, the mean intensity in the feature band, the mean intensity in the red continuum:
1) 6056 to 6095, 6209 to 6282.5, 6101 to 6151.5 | -1.1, 3.23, 3.28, 3.19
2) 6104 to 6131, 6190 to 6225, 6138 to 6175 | 1.7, 3.38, 3.16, 3.21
